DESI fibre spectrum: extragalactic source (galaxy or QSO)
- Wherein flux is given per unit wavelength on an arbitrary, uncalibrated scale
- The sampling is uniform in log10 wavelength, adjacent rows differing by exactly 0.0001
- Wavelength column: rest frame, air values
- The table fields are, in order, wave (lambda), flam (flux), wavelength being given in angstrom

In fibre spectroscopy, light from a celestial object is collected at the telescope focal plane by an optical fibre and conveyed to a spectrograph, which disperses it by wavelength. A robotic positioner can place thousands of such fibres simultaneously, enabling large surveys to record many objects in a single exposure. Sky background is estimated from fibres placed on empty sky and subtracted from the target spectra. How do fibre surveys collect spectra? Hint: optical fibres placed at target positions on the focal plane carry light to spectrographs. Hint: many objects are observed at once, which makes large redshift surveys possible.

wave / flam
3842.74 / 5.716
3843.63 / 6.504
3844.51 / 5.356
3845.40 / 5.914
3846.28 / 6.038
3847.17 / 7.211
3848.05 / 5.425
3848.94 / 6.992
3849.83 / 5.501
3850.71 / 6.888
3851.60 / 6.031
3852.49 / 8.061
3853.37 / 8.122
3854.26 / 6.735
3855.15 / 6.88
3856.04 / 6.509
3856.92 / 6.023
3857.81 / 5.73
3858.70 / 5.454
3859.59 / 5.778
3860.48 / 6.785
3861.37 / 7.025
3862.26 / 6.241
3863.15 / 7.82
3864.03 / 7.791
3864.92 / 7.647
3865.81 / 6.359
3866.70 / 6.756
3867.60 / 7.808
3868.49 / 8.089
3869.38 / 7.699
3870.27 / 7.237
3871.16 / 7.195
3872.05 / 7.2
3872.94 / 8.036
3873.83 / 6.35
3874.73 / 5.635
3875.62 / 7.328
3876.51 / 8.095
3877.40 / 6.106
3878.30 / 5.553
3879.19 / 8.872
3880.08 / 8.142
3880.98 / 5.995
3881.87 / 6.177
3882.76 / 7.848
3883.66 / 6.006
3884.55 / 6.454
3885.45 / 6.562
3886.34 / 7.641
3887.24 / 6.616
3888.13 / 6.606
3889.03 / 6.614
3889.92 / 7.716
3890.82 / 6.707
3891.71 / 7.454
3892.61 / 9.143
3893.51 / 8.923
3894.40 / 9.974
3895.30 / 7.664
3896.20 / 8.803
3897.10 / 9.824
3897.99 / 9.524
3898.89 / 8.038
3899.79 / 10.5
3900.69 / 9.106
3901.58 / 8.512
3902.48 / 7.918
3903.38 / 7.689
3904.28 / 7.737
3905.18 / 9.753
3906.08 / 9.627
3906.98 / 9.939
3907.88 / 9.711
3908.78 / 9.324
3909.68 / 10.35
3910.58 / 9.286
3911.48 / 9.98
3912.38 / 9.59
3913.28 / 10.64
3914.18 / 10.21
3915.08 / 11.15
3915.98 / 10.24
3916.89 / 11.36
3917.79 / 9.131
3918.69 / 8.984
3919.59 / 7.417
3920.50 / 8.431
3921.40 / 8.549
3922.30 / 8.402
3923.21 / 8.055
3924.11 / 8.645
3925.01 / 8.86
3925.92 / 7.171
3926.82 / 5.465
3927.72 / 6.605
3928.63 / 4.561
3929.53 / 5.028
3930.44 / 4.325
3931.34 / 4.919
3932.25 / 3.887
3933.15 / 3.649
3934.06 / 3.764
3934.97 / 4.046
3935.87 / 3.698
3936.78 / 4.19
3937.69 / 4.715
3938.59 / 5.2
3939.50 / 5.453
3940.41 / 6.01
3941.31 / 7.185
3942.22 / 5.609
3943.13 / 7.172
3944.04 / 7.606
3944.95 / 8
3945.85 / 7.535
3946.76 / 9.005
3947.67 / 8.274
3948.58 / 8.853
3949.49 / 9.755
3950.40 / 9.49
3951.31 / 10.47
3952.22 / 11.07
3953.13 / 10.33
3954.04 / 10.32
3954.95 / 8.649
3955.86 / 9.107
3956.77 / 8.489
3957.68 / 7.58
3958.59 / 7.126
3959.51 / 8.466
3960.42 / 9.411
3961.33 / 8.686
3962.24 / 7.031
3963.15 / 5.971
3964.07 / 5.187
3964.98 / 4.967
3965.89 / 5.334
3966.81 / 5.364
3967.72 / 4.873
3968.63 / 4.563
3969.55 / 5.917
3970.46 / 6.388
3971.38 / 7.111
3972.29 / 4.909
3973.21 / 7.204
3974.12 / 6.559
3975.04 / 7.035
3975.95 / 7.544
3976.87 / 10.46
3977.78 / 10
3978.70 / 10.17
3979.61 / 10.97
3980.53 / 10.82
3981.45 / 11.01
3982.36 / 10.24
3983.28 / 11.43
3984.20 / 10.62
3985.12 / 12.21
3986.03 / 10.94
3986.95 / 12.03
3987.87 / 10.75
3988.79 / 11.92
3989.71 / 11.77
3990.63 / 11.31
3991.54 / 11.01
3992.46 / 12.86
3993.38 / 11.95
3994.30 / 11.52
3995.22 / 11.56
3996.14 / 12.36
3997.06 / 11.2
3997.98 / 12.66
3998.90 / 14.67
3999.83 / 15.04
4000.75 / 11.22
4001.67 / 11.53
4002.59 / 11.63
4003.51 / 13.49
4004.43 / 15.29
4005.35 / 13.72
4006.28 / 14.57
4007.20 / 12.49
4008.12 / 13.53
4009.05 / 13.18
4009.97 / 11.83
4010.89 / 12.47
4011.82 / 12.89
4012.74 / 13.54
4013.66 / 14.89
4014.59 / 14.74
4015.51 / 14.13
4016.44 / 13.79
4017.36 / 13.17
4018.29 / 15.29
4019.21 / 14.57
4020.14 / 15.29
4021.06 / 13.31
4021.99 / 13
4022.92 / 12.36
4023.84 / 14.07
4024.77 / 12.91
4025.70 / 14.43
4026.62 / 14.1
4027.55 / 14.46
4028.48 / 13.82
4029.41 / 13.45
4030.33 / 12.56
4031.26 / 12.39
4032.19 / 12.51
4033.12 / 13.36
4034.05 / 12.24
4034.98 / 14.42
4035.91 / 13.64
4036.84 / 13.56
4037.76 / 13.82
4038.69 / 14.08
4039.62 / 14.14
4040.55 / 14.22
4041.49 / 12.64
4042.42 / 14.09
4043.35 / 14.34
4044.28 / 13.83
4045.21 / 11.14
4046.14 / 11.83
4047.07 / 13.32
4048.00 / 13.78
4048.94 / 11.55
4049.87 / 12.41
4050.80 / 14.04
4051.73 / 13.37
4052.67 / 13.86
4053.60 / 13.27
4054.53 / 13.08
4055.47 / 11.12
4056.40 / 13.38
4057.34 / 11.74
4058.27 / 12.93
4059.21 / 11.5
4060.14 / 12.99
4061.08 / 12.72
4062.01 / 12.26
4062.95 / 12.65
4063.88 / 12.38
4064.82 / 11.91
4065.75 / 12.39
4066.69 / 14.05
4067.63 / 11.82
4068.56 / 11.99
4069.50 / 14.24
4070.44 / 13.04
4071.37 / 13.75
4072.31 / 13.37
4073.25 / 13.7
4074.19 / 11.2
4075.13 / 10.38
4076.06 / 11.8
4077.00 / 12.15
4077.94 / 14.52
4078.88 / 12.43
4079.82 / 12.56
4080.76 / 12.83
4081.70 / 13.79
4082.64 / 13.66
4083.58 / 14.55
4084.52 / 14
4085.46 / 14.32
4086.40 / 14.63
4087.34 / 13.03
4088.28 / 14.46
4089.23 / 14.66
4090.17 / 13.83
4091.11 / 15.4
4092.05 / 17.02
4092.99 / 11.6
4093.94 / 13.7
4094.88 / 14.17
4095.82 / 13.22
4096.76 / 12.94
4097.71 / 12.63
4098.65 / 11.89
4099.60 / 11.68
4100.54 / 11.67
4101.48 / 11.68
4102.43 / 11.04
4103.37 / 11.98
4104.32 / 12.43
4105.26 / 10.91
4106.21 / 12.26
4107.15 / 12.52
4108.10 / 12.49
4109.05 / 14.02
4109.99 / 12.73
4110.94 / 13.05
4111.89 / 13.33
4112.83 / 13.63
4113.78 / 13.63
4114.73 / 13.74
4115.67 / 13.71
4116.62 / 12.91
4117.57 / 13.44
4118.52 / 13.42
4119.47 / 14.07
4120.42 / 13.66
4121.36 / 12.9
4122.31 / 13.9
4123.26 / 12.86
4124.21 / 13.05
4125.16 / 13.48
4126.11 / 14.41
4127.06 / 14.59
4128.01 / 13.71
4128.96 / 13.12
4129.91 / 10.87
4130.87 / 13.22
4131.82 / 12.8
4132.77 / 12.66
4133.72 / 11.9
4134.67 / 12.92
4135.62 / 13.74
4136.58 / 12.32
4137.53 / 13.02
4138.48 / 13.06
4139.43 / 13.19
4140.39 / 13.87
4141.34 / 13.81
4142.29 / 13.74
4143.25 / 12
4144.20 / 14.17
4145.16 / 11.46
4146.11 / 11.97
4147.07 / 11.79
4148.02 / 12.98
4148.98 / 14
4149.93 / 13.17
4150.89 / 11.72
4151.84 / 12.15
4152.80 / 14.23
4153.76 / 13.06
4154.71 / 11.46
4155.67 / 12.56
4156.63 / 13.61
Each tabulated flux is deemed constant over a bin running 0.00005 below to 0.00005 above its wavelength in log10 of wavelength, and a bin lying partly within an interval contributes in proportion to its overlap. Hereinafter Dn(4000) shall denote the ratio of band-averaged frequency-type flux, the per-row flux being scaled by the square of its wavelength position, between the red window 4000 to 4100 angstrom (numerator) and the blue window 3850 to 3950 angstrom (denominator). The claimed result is 1.9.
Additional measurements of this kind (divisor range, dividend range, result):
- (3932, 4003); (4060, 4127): 1.60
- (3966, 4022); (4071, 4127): 1.22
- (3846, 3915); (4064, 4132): 1.90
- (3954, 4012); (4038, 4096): 1.37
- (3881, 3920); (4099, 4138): 1.67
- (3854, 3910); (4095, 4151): 1.91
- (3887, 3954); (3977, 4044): 1.70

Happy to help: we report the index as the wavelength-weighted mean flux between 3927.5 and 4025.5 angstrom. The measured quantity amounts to 9.65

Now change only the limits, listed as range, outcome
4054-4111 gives 12.9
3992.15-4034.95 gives 13.3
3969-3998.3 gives 10.1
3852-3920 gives 7.95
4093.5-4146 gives 13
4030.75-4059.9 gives 13.1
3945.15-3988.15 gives 8.51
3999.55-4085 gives 13.2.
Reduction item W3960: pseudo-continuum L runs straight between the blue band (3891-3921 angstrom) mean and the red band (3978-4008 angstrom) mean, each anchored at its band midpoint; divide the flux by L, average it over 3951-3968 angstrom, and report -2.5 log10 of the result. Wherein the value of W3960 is 0.36 mag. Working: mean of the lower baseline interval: 9.25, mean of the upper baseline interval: 12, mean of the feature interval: 7.82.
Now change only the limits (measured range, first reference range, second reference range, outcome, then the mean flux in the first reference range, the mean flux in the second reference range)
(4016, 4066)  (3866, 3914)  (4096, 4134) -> -0.173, 8.04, 12.9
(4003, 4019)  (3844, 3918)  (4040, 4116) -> -0.219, 7.74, 13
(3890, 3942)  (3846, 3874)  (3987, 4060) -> 0.140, 6.87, 13.1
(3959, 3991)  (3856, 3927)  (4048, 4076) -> 0.207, 7.99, 12.7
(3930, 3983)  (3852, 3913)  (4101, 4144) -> 0.276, 7.72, 13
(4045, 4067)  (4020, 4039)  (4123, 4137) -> 0.059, 13.5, 13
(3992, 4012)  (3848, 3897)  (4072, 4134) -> -0.216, 7.1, 13.1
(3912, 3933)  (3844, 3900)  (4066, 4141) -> 0.078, 7.15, 13.1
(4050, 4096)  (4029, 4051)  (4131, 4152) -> -0.006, 13.2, 12.9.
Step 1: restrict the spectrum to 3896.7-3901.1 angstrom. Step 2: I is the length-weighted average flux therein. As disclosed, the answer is 9.4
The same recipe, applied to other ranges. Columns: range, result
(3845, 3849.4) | 6.32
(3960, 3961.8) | 9.04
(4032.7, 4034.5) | 12.8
